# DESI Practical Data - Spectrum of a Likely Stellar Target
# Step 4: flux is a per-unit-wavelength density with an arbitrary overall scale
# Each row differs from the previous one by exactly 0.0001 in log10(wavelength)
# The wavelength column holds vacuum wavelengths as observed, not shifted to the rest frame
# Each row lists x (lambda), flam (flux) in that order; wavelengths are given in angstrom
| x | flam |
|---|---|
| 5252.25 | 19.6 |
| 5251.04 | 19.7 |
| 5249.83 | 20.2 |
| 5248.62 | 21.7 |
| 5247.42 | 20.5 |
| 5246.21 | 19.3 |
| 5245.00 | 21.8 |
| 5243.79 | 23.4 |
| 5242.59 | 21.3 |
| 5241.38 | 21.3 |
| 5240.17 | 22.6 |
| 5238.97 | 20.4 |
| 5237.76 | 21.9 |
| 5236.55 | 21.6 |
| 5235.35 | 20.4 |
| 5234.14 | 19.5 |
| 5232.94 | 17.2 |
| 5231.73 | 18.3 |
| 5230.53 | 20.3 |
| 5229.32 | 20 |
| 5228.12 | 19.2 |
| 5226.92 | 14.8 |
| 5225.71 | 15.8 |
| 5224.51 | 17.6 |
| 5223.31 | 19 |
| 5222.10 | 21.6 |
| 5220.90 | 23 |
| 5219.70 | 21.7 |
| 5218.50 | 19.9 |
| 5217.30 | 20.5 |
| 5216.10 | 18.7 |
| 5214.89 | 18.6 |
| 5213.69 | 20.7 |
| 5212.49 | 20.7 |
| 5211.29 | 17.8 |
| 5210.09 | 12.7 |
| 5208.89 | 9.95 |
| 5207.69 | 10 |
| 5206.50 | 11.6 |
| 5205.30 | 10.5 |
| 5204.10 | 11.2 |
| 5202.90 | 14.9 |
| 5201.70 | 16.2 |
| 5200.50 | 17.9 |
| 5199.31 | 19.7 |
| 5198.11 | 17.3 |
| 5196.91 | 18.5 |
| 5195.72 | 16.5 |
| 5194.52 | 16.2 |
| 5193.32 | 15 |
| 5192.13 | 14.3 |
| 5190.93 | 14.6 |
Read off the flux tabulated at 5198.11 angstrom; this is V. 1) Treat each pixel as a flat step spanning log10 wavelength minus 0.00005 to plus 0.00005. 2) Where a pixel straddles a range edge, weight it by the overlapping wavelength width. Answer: 17.3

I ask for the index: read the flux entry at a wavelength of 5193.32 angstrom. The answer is 15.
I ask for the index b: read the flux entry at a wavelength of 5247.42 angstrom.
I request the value 20.5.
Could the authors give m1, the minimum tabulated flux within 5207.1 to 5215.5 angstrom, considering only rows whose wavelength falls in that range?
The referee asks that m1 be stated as 9.95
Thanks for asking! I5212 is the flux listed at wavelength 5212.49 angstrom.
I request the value 20.7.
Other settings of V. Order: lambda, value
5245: 21.8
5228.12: 19.2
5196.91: 18.5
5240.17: 22.6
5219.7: 21.7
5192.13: 14.3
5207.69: 10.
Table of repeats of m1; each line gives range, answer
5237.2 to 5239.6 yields 20.4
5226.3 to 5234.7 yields 14.8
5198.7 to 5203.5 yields 14.9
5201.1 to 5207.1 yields 10.5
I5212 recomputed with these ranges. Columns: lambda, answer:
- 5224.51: 17.6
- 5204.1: 11.2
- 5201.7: 16.2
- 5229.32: 20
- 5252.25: 19.6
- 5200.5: 17.9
